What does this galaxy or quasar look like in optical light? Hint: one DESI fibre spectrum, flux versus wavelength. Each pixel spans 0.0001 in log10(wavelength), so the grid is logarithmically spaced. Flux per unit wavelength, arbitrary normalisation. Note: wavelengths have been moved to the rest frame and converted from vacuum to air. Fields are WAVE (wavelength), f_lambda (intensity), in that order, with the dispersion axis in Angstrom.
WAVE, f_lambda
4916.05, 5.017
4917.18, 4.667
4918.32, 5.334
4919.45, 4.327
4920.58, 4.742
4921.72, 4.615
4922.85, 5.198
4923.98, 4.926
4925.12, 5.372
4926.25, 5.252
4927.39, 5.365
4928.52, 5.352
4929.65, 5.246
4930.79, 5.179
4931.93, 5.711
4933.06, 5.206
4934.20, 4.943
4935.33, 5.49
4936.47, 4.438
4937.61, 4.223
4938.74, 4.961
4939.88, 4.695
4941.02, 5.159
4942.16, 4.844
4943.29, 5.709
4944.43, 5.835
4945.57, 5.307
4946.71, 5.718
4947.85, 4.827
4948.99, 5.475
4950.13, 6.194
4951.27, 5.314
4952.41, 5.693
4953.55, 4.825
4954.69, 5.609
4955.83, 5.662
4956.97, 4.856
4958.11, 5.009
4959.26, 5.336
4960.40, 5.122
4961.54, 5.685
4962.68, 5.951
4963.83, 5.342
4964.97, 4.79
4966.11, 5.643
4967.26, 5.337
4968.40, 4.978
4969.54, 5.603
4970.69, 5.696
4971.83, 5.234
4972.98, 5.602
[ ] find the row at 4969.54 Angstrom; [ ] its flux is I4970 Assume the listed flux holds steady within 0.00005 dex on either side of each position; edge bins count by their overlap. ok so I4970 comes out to 5.603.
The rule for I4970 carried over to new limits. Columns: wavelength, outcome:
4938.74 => 4.961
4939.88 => 4.695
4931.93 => 5.711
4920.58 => 4.742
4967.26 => 5.337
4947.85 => 4.827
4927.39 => 5.365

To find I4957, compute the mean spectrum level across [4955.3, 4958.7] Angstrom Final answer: 5.16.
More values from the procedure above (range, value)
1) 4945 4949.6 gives 5.34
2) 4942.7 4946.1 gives 5.62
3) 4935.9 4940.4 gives 4.58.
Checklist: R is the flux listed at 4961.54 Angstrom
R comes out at 5.685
